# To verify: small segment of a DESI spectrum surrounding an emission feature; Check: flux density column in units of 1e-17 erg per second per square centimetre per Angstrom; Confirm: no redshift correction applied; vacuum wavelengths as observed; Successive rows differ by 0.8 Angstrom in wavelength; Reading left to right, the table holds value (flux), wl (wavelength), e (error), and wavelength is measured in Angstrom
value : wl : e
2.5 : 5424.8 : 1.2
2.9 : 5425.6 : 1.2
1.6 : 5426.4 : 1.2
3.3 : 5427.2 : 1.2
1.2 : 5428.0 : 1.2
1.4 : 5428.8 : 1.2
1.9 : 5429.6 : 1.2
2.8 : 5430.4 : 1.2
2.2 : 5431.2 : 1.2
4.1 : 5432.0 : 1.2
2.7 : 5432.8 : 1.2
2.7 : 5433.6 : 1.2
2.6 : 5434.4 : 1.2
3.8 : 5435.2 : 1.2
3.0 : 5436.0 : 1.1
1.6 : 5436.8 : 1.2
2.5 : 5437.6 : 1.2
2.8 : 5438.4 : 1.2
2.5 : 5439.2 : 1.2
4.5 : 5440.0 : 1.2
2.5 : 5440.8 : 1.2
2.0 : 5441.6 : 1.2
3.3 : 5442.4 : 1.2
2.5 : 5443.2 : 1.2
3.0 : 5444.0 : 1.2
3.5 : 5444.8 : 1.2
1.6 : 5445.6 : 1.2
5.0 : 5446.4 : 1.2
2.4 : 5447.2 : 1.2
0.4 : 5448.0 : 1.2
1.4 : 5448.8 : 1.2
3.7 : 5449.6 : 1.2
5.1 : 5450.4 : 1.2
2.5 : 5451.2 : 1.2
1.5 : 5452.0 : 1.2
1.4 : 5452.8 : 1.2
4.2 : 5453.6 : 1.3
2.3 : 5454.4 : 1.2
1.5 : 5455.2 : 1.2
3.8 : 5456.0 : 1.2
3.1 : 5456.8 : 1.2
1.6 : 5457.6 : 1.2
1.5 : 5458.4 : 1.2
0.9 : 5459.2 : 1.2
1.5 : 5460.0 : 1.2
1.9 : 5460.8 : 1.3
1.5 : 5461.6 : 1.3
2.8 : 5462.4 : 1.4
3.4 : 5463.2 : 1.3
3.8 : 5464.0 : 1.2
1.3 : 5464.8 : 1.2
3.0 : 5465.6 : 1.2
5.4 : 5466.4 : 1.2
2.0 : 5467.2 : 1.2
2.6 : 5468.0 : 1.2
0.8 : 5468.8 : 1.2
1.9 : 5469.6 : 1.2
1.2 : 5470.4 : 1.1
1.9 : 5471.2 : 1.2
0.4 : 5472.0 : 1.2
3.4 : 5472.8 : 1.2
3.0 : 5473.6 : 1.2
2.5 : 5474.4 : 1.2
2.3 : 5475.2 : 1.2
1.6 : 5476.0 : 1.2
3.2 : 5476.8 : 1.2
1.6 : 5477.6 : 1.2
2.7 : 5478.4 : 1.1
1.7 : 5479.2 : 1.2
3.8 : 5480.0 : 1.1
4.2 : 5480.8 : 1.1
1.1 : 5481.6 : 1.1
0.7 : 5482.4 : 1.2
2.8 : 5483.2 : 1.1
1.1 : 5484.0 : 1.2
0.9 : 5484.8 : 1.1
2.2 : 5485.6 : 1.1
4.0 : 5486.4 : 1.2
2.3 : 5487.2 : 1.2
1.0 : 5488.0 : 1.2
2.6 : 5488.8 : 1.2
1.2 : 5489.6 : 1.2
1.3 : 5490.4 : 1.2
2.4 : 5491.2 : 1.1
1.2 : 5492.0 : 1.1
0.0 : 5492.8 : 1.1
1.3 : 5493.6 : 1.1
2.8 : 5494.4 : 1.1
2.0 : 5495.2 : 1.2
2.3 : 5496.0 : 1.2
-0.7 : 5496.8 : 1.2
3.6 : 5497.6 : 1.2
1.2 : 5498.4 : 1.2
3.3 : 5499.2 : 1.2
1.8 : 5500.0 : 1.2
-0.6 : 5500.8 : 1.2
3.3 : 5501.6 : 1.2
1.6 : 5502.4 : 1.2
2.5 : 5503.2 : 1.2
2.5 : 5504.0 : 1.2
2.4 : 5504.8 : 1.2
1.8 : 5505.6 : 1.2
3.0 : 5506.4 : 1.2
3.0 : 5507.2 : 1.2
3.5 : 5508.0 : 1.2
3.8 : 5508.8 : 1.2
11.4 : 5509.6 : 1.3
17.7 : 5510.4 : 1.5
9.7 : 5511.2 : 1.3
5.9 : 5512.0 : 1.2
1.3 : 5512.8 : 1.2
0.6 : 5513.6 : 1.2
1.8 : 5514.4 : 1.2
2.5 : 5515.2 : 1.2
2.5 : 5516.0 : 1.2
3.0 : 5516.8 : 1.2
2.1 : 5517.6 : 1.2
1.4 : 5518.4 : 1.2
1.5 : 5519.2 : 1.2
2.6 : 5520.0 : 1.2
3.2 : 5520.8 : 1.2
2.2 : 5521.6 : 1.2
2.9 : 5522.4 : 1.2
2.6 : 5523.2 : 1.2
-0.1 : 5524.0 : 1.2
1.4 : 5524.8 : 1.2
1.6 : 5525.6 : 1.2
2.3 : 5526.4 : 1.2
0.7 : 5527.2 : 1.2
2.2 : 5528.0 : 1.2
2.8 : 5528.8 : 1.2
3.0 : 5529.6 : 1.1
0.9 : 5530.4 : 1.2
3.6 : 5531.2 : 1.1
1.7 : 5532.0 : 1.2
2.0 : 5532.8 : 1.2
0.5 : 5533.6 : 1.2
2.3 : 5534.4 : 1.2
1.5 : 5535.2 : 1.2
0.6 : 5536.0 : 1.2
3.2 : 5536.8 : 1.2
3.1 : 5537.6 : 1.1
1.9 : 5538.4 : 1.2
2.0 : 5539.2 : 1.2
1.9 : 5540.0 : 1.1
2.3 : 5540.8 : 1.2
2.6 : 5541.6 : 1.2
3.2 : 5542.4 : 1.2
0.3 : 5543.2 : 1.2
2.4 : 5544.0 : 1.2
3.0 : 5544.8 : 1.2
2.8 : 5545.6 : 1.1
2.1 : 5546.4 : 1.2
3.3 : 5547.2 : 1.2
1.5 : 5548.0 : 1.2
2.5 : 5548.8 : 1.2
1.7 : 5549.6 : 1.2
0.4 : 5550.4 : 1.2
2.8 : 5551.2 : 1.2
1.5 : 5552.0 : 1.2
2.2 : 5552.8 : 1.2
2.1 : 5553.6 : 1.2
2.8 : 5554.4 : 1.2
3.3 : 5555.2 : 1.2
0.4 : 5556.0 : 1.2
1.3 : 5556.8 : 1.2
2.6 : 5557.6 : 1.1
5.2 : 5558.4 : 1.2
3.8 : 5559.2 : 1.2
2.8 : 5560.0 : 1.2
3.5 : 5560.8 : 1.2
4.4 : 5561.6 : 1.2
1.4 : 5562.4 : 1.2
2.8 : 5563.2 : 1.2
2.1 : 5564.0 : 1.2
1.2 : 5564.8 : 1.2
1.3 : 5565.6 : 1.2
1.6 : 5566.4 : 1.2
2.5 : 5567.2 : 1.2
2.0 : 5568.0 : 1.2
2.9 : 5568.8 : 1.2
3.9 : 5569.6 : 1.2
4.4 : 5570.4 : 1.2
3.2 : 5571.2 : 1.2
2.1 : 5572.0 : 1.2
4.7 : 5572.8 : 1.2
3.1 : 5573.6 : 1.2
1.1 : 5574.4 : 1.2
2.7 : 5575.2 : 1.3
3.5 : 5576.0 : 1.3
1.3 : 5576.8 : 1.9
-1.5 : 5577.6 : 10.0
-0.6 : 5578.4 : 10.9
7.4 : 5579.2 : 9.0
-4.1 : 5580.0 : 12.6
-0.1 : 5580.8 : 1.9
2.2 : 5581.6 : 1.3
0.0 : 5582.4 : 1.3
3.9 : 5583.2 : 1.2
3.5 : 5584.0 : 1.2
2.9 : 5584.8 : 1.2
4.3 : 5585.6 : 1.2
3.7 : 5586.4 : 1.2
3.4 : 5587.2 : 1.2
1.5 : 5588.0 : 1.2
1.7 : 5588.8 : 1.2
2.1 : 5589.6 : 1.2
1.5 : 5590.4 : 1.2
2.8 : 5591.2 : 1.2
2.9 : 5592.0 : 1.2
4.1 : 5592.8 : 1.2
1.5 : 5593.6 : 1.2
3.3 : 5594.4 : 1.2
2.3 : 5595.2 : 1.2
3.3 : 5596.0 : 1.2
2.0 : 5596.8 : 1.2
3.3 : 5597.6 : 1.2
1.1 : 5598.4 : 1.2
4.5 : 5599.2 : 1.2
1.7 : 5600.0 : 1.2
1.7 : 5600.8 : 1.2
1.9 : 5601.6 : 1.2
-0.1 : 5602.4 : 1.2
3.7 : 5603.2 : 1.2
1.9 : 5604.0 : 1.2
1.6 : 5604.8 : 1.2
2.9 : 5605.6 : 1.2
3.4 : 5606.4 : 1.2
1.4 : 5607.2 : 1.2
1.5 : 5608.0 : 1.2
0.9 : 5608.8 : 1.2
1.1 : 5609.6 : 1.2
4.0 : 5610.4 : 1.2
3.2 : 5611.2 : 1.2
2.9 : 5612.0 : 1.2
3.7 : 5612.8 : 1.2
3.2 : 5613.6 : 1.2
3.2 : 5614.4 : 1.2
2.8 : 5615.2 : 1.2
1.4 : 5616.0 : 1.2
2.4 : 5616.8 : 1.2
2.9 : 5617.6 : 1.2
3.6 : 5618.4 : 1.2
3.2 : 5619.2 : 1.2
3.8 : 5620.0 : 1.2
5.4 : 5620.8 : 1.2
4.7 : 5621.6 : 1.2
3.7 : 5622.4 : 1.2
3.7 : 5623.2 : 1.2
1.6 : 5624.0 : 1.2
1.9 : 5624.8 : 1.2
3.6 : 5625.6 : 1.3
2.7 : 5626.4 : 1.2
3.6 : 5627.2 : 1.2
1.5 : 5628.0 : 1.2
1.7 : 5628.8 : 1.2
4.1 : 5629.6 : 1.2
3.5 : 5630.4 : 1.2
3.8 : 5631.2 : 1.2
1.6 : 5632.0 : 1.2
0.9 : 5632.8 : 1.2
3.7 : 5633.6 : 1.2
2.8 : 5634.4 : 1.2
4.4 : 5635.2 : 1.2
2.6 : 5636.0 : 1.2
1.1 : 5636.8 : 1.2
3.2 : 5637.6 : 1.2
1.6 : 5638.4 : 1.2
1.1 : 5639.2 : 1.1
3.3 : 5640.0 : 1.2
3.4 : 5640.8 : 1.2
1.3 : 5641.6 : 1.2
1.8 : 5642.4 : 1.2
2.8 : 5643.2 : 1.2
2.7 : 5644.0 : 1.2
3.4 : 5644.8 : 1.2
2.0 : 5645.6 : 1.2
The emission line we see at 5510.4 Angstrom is Hbeta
